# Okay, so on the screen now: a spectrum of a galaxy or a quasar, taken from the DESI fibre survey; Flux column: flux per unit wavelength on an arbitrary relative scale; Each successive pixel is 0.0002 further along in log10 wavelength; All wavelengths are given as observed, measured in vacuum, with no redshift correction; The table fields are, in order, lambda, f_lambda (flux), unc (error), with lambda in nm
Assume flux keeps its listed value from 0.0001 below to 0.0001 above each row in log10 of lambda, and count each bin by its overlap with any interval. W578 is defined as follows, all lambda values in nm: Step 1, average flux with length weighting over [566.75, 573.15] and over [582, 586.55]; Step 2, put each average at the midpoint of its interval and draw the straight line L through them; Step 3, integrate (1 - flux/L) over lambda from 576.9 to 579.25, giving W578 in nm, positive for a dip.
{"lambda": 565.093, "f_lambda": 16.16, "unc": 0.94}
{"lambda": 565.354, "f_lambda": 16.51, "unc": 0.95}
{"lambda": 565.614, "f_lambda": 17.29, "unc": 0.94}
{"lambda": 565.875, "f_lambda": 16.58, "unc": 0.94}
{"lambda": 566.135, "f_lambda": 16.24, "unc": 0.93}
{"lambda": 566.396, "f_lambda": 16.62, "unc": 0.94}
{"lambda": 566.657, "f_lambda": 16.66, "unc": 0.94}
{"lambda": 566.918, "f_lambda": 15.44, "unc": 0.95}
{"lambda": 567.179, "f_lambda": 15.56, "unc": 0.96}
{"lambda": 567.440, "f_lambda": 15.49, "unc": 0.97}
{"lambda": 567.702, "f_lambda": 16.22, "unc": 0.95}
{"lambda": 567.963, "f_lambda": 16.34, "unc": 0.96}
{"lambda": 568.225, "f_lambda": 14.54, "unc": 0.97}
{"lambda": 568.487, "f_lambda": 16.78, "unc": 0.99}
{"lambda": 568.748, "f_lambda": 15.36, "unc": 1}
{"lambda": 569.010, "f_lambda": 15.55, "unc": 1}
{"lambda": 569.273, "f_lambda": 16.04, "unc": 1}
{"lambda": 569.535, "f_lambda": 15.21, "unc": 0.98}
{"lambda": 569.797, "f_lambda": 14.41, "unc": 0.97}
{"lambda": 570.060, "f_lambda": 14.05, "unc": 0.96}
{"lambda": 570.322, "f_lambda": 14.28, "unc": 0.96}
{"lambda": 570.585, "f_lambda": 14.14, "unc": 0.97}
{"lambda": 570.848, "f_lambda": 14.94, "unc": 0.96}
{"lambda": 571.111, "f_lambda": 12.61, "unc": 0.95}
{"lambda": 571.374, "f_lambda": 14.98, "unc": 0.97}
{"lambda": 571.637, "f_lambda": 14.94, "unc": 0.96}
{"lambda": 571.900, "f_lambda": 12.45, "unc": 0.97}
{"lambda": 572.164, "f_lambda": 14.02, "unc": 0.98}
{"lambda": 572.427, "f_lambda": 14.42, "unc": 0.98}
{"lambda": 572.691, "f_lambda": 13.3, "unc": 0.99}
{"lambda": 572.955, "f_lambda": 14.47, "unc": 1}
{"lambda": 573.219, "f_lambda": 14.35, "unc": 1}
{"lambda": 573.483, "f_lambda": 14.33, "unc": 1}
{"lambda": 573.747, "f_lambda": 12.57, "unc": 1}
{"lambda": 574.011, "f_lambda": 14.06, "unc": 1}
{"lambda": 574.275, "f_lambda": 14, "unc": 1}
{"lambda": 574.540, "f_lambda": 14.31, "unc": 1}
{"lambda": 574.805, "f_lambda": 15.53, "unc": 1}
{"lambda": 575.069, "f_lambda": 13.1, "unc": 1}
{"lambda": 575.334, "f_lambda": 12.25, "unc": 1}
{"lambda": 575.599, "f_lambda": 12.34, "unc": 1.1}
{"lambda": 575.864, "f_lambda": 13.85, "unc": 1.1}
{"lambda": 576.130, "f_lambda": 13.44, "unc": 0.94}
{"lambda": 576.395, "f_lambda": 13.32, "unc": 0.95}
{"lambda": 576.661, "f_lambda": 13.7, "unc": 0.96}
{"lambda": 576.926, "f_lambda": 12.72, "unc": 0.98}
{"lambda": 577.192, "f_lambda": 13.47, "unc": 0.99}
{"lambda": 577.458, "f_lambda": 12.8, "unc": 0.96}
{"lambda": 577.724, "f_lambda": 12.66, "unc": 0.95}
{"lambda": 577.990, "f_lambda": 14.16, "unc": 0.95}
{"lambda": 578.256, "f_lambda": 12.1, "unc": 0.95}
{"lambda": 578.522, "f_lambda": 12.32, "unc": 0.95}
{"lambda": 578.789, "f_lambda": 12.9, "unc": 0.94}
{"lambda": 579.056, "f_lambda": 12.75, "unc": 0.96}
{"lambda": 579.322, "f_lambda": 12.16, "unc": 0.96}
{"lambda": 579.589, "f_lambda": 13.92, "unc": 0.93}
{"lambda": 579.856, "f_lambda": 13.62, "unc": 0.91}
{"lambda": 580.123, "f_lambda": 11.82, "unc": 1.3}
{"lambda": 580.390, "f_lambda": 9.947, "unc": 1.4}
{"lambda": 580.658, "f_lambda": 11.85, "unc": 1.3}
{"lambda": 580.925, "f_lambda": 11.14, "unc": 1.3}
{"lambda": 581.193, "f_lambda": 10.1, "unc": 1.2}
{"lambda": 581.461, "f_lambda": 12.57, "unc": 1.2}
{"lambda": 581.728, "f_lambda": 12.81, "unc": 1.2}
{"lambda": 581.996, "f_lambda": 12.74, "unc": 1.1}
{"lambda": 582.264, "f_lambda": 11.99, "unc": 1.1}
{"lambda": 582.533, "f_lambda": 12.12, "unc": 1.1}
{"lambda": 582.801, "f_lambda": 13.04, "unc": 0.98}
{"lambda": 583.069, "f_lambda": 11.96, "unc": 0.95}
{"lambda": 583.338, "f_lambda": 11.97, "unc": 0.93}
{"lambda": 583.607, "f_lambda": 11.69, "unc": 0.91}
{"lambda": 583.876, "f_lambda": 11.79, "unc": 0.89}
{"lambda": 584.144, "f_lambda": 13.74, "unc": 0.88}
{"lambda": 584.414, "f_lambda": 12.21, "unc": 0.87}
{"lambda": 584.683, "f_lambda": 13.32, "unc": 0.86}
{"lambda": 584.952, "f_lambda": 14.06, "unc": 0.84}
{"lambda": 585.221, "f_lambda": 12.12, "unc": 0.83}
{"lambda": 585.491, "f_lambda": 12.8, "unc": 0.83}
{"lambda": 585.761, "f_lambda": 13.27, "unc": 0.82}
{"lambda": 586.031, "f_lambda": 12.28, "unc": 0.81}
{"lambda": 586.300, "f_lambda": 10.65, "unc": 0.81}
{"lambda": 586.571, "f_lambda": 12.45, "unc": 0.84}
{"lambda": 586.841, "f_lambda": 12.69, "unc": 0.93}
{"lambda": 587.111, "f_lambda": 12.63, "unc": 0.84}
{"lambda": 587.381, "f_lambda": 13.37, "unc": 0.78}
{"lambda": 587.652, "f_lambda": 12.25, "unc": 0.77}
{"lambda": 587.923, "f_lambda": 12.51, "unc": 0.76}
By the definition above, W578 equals 0.11 nm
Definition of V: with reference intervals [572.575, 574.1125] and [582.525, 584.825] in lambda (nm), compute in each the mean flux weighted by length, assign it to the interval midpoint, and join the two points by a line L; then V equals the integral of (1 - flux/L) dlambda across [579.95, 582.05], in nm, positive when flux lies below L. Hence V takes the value 0.195 nm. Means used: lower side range 13.8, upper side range 12.5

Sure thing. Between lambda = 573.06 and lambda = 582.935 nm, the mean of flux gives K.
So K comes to 12.9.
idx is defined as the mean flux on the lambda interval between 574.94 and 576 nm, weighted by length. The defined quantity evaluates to 12.9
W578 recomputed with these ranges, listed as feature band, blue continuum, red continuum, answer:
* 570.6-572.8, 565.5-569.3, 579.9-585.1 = 0.14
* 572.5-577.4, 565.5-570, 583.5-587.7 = 0.31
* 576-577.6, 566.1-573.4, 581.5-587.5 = 0.06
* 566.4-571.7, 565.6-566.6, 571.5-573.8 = 0.06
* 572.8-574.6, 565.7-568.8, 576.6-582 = 0.02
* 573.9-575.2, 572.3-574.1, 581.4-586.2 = -0.04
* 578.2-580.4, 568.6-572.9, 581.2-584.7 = 0.07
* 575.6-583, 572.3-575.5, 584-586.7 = 0.41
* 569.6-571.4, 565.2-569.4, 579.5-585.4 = 0.13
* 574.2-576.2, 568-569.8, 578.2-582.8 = 0.02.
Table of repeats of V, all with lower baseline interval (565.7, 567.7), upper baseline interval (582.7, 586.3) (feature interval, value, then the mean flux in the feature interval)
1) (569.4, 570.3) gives 0.06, 14.5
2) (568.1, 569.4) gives 0.00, 15.7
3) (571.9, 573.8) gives 0.13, 13.9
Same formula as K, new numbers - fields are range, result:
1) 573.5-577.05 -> 13.5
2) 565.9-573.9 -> 14.9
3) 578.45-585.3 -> 12.3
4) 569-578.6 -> 13.8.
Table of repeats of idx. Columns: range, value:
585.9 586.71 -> 11.8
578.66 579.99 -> 13.1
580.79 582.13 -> 11.9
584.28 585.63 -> 12.9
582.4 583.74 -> 12.2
